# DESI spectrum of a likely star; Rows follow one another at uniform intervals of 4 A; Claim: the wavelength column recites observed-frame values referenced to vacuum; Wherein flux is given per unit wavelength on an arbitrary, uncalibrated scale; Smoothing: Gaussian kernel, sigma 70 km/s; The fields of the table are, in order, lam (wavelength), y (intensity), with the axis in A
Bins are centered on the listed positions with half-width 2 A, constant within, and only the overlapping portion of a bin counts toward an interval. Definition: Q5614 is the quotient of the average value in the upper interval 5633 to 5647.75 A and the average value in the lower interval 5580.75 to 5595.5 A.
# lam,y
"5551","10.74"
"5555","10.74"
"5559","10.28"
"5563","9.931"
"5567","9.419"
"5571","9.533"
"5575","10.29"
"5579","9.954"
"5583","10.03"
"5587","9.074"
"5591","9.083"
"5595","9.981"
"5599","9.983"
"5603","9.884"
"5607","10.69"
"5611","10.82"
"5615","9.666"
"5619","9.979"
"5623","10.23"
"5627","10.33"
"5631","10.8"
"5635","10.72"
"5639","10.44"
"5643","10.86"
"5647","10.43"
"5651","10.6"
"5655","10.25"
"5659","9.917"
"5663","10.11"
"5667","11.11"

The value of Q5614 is 1.12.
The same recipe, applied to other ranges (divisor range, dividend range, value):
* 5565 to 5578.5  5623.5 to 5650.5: 1.08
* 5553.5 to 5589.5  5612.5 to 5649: 1.05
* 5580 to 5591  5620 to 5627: 1.08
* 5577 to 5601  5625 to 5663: 1.08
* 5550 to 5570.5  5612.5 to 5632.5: 1.01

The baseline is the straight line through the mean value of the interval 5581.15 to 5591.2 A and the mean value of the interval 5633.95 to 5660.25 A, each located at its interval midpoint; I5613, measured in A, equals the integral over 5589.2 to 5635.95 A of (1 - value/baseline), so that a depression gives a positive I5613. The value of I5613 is -1.3 A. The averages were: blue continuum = 9.44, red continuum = 10.5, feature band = 10.2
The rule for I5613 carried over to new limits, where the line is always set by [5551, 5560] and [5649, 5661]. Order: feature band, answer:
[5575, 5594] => 1.54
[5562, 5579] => 1.18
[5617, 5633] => 0.03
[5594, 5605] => 0.52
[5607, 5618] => 0.10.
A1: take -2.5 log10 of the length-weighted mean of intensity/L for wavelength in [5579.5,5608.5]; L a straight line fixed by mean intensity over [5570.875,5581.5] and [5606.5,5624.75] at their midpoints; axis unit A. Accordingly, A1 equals 0.03 mag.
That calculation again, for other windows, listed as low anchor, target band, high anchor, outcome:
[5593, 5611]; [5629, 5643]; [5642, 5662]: -0.04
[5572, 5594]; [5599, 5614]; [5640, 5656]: -0.04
